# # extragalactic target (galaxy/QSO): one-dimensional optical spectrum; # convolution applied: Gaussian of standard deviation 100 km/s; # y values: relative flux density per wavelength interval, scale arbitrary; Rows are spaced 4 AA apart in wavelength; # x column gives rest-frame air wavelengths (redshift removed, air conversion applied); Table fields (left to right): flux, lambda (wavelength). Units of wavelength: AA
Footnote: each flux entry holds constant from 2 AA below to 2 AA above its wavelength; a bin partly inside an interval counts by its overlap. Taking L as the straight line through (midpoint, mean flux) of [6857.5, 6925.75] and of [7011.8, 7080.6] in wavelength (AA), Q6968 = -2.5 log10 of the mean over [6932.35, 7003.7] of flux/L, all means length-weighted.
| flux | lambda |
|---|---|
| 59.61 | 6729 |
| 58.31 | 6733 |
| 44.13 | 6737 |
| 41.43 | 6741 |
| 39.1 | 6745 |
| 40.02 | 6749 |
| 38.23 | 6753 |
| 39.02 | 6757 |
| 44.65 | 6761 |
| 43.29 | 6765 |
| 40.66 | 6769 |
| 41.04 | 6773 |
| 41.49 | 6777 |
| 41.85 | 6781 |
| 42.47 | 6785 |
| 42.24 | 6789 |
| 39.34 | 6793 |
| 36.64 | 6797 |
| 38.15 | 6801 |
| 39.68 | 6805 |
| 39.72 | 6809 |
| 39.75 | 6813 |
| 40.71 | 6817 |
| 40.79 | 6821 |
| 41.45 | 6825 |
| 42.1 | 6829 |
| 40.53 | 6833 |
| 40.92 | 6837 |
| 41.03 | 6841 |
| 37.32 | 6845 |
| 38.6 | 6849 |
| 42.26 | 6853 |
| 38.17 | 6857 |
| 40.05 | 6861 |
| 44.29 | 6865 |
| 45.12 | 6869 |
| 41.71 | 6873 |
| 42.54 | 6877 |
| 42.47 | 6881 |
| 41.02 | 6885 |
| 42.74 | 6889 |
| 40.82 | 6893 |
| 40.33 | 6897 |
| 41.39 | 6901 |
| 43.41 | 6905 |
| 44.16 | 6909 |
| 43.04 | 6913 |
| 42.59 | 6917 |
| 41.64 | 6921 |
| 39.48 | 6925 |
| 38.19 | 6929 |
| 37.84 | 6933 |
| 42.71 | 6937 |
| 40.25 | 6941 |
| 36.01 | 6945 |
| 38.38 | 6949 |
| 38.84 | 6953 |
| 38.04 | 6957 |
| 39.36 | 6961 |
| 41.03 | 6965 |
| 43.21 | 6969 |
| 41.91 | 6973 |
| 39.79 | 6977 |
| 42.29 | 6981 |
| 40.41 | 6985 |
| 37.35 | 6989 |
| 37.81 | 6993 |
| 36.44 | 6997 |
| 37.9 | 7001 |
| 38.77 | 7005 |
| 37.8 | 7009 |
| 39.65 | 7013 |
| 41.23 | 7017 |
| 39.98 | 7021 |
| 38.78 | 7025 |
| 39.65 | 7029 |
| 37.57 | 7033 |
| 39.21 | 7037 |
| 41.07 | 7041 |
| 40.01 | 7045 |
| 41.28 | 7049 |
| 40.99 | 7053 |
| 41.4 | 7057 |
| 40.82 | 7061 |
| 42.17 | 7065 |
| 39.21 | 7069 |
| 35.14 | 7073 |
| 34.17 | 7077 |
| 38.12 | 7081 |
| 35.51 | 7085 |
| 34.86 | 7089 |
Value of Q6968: 0.04 mag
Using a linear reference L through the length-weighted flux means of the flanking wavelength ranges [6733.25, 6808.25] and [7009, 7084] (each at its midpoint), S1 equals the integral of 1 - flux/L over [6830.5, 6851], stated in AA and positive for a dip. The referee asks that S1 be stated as 0.5 AA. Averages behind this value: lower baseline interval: 41.1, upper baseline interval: 39.4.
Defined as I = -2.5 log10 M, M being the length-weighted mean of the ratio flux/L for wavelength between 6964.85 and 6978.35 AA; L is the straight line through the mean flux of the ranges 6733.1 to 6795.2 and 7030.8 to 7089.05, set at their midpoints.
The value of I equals -0.05 mag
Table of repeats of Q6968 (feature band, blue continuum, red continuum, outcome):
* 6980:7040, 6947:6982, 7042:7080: 0.03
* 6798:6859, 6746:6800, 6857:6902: 0.04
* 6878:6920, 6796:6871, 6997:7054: -0.06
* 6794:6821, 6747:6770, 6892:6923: 0.06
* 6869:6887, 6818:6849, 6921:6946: -0.06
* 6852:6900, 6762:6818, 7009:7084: -0.04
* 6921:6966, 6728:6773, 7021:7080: 0.05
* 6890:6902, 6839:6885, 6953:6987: 0.00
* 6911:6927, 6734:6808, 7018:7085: -0.04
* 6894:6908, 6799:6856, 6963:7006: -0.05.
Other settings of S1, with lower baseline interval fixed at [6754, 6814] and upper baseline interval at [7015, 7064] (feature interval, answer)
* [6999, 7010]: 0.6 AA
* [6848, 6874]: -0.7 AA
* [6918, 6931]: 0.1 AA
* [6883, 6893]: -0.3 AA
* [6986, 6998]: 0.8 AA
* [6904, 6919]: -1.1 AA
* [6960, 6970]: -0.2 AA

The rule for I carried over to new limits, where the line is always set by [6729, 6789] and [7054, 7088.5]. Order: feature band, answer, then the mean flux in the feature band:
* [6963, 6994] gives -0.02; 40.6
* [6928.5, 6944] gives 0.02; 39.7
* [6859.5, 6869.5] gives -0.04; 43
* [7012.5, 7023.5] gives -0.03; 40.3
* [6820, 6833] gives 0.02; 41.4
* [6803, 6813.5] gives 0.07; 39.7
